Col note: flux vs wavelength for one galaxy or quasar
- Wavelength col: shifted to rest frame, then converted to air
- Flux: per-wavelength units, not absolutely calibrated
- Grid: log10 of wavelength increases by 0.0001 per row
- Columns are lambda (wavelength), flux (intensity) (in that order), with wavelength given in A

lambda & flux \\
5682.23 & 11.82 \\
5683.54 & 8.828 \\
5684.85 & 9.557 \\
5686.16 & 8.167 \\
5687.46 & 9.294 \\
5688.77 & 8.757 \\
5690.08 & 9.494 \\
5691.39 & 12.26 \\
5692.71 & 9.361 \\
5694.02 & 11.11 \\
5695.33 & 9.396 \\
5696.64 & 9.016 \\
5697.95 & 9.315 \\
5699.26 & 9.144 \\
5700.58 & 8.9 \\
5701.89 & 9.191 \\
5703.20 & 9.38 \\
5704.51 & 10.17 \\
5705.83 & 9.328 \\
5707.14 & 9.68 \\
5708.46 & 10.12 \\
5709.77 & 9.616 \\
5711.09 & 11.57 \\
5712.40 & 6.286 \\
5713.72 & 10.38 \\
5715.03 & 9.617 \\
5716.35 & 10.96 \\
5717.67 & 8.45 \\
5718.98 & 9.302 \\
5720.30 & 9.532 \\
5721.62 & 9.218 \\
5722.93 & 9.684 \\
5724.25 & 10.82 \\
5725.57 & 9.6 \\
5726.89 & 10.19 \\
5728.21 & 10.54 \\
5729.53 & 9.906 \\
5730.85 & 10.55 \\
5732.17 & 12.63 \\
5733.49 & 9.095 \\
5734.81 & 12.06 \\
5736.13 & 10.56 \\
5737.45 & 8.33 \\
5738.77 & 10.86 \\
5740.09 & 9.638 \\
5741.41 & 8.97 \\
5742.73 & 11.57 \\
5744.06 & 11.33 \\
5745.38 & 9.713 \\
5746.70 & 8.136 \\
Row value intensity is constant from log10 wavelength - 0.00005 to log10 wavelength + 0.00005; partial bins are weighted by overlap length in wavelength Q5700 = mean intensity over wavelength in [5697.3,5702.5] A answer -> 9.13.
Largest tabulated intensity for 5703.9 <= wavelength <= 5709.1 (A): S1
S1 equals 10.17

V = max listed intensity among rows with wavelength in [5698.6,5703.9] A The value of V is 9.38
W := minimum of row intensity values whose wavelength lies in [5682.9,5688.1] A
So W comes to 8.167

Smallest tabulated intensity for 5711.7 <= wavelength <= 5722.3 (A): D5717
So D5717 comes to 6.286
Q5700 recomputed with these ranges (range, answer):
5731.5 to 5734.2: 10.9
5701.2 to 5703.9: 9.33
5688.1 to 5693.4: 9.96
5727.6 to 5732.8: 10.9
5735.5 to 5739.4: 9.91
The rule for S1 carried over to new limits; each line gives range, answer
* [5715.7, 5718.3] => 10.96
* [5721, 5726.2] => 10.82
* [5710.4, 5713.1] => 11.57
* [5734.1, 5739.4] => 12.06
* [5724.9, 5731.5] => 10.55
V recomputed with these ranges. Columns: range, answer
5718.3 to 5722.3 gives 9.532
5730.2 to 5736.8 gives 12.63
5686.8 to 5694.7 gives 12.26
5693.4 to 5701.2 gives 11.11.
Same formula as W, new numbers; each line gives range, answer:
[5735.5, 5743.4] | 8.33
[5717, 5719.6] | 8.45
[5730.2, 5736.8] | 9.095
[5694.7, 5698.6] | 9.016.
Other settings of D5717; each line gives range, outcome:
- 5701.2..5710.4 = 9.191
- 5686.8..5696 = 8.757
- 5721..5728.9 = 9.218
